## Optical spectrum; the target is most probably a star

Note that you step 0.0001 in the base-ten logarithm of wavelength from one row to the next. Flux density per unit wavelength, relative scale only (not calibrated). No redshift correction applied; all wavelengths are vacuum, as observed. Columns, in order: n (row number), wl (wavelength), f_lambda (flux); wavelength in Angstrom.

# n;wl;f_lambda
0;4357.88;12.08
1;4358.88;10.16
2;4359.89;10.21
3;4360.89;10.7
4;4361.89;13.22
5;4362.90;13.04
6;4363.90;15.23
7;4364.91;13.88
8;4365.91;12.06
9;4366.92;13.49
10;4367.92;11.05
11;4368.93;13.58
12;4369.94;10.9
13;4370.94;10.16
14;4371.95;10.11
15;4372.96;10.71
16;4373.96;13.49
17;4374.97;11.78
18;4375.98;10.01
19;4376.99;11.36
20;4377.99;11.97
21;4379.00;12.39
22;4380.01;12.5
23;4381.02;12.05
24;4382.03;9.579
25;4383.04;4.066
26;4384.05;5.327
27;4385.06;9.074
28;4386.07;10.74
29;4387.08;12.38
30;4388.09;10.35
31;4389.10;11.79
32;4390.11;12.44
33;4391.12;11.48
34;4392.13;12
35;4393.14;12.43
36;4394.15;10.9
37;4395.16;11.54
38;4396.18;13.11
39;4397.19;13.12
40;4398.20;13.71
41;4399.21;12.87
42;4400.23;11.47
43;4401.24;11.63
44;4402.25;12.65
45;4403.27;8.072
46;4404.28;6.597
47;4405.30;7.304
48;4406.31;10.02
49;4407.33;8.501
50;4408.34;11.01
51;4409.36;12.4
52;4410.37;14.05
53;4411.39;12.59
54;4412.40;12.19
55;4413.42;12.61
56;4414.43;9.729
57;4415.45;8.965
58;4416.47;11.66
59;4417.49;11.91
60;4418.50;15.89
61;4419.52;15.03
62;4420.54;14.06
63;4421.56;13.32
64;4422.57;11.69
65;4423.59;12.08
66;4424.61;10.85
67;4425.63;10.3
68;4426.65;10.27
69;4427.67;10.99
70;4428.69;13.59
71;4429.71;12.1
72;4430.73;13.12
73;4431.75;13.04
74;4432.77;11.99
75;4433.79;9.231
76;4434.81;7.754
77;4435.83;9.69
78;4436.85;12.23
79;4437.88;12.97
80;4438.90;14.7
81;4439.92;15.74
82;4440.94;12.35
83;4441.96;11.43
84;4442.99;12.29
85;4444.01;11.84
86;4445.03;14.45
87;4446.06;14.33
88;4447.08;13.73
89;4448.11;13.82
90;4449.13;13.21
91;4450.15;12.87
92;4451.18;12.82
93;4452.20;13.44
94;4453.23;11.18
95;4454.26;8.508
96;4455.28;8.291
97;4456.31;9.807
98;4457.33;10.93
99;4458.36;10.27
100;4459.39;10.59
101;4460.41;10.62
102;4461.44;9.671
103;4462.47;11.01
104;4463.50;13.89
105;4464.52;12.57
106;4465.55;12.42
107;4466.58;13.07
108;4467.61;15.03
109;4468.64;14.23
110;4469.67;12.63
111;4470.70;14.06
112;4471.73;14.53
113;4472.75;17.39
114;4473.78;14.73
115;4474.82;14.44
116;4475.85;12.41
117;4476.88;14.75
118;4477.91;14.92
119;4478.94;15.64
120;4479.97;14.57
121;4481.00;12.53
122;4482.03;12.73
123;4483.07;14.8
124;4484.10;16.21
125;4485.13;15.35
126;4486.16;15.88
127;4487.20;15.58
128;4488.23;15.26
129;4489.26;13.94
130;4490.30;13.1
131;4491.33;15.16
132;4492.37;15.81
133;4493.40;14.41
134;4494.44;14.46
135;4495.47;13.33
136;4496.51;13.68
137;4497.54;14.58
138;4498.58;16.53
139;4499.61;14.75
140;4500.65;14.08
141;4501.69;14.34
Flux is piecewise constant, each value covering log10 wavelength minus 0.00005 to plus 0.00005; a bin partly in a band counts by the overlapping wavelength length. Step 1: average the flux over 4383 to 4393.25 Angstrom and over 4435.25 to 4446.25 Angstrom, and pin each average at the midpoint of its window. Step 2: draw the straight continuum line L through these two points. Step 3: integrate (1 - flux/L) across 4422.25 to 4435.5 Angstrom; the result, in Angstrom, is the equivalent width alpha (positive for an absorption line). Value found 1.07 Angstrom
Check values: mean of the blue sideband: 10.4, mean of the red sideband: 12.8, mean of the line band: 11.3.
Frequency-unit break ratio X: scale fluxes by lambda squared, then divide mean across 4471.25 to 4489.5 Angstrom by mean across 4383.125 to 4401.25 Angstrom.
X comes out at 1.4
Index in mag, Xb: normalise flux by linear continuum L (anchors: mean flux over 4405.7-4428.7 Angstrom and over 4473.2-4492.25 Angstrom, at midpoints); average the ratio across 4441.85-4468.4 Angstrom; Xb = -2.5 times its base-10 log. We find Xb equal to 0.12 mag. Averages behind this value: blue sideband 11.8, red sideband 14.6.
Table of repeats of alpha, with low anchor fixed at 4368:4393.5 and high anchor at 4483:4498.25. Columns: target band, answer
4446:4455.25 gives 0.70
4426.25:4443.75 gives 1.15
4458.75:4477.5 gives 1.06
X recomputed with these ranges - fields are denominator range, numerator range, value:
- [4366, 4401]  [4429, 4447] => 1.12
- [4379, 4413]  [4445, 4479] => 1.20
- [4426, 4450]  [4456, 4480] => 1.07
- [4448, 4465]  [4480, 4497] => 1.30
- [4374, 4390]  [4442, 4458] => 1.18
